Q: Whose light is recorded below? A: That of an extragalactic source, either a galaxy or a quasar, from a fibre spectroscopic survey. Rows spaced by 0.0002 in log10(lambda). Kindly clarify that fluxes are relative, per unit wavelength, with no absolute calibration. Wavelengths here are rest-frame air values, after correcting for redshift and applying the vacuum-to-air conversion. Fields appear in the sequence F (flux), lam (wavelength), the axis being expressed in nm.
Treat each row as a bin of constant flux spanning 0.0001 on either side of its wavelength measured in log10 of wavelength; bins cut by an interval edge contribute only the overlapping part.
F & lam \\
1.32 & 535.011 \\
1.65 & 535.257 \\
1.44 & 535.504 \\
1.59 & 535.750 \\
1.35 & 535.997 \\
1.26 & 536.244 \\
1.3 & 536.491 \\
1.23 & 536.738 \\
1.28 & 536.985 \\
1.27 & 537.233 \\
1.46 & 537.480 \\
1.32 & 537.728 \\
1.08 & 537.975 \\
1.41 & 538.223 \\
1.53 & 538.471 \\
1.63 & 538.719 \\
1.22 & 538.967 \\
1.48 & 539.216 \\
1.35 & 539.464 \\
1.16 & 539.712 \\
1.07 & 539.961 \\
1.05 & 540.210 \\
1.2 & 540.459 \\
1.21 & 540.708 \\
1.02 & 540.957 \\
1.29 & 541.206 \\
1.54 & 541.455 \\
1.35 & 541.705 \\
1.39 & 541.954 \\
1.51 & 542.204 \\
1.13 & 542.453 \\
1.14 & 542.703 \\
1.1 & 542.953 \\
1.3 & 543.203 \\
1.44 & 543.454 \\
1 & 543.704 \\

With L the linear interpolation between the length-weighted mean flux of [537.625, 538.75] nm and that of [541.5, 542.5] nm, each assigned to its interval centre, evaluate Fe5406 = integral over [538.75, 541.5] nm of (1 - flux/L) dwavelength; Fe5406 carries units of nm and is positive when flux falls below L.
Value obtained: 0.27 nm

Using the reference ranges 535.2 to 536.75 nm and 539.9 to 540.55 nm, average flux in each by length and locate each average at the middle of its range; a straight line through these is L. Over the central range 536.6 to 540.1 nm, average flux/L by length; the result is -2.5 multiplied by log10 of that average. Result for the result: -0.07 mag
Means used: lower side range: 1.4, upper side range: 1.1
